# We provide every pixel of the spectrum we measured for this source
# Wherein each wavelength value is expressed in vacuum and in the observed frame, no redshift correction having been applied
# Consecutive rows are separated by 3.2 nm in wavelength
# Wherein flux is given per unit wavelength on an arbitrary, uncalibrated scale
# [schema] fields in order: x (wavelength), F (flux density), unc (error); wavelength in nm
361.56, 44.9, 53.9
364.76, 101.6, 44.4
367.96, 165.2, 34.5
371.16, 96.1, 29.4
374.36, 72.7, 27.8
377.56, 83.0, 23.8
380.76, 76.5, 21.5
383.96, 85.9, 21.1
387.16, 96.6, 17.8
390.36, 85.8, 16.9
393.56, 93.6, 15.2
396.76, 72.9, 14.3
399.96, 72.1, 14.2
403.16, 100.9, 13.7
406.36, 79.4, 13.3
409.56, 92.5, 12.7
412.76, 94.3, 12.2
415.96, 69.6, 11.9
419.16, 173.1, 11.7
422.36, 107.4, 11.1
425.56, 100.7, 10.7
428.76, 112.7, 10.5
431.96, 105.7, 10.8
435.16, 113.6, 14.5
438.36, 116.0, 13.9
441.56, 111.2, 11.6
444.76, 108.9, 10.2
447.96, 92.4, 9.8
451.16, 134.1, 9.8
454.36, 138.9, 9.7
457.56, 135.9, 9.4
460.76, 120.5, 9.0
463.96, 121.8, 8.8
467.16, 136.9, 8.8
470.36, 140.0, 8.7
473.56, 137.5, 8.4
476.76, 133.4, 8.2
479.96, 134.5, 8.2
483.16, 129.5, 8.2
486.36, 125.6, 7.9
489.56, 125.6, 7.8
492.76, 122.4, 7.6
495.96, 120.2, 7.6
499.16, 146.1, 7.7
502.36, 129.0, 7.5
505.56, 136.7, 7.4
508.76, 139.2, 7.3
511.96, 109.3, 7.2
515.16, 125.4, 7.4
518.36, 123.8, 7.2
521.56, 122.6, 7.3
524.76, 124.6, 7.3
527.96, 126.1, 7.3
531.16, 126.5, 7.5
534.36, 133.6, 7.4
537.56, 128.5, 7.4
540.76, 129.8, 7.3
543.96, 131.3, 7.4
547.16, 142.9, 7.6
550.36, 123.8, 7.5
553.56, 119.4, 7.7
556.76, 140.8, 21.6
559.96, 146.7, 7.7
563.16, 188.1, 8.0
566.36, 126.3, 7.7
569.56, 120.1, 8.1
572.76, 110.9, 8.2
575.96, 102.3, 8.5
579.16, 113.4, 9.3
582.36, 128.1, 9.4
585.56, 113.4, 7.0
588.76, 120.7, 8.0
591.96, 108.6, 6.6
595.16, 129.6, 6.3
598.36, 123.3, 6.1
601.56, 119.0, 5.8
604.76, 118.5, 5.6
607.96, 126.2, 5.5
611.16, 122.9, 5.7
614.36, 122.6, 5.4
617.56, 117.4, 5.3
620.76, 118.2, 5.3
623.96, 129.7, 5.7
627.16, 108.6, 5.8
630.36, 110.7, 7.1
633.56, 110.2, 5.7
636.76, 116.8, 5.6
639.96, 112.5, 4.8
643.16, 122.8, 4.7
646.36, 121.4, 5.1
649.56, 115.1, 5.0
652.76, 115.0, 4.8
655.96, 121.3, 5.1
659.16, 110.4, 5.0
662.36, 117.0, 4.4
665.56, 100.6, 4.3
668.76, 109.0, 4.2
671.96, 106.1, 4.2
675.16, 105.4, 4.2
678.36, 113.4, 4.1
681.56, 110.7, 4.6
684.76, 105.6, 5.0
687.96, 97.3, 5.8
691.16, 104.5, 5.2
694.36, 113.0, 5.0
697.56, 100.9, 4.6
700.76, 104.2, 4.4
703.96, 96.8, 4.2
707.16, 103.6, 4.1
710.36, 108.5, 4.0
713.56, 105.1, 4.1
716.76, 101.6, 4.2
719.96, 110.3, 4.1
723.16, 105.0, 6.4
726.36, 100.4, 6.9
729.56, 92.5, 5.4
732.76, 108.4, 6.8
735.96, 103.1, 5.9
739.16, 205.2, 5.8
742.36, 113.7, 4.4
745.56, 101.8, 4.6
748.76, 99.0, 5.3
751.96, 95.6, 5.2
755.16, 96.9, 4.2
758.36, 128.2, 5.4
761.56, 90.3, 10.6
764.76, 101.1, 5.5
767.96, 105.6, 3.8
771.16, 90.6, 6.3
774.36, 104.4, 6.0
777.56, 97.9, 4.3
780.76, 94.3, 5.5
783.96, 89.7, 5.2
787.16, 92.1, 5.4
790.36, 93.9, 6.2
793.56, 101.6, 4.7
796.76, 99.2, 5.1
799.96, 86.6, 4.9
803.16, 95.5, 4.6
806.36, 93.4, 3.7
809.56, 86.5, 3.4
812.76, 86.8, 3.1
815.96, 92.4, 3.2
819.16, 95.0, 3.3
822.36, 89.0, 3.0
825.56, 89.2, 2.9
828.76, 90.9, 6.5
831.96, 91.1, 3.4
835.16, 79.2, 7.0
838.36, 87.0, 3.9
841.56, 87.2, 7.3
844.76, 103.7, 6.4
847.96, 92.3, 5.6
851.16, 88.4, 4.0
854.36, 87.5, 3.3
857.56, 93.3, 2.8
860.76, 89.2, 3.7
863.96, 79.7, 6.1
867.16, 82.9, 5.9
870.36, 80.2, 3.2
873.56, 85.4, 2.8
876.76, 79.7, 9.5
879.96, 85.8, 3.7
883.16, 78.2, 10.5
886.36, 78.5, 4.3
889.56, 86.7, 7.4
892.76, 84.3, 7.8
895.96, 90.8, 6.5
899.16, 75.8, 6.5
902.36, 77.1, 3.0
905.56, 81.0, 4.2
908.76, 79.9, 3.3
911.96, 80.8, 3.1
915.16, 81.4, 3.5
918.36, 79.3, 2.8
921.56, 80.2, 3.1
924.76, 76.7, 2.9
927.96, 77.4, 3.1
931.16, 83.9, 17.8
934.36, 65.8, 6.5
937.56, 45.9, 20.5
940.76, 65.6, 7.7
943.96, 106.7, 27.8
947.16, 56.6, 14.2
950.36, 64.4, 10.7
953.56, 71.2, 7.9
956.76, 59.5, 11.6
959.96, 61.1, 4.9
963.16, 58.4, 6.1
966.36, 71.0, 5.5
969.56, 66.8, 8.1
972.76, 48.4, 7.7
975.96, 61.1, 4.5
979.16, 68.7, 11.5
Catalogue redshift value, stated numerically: 0.13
